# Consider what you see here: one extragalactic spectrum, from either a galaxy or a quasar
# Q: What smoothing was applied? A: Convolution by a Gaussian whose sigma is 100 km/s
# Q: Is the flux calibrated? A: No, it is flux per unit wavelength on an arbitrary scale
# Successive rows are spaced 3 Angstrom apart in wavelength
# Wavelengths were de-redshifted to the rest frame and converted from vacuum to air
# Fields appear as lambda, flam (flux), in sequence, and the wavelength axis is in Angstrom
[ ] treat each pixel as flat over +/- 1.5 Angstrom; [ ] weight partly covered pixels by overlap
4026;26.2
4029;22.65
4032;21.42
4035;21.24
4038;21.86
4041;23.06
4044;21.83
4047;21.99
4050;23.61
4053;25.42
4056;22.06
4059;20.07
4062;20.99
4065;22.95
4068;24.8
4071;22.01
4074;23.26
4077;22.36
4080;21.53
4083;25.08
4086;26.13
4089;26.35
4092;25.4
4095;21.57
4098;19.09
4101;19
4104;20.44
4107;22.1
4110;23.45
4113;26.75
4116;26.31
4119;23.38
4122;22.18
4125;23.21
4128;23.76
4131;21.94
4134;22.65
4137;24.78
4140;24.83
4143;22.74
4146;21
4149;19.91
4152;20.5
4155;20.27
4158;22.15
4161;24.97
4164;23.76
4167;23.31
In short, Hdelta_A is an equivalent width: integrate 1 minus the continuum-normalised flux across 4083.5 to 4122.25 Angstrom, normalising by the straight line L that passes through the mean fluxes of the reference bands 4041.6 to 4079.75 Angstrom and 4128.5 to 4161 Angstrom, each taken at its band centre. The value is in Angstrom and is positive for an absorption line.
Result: -1.6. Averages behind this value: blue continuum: 22.6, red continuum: 22.3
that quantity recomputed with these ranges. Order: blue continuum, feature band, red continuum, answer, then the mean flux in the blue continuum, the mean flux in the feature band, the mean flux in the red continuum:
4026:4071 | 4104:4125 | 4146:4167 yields -1.4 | 22.5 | 23.7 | 22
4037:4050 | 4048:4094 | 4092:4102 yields -4.1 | 22.4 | 23.4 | 20.8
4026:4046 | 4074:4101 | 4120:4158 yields -1.0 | 22.3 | 23.2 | 22.3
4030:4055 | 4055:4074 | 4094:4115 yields 0.1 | 22.5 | 22.2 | 21.9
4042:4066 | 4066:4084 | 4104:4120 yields -0.1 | 22.4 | 23.1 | 24.1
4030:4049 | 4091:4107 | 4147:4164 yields 0.6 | 22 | 21.1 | 21.7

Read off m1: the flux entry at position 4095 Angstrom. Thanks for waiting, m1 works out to 21.57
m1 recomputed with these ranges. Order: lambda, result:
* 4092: 25.4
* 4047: 21.99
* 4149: 19.91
